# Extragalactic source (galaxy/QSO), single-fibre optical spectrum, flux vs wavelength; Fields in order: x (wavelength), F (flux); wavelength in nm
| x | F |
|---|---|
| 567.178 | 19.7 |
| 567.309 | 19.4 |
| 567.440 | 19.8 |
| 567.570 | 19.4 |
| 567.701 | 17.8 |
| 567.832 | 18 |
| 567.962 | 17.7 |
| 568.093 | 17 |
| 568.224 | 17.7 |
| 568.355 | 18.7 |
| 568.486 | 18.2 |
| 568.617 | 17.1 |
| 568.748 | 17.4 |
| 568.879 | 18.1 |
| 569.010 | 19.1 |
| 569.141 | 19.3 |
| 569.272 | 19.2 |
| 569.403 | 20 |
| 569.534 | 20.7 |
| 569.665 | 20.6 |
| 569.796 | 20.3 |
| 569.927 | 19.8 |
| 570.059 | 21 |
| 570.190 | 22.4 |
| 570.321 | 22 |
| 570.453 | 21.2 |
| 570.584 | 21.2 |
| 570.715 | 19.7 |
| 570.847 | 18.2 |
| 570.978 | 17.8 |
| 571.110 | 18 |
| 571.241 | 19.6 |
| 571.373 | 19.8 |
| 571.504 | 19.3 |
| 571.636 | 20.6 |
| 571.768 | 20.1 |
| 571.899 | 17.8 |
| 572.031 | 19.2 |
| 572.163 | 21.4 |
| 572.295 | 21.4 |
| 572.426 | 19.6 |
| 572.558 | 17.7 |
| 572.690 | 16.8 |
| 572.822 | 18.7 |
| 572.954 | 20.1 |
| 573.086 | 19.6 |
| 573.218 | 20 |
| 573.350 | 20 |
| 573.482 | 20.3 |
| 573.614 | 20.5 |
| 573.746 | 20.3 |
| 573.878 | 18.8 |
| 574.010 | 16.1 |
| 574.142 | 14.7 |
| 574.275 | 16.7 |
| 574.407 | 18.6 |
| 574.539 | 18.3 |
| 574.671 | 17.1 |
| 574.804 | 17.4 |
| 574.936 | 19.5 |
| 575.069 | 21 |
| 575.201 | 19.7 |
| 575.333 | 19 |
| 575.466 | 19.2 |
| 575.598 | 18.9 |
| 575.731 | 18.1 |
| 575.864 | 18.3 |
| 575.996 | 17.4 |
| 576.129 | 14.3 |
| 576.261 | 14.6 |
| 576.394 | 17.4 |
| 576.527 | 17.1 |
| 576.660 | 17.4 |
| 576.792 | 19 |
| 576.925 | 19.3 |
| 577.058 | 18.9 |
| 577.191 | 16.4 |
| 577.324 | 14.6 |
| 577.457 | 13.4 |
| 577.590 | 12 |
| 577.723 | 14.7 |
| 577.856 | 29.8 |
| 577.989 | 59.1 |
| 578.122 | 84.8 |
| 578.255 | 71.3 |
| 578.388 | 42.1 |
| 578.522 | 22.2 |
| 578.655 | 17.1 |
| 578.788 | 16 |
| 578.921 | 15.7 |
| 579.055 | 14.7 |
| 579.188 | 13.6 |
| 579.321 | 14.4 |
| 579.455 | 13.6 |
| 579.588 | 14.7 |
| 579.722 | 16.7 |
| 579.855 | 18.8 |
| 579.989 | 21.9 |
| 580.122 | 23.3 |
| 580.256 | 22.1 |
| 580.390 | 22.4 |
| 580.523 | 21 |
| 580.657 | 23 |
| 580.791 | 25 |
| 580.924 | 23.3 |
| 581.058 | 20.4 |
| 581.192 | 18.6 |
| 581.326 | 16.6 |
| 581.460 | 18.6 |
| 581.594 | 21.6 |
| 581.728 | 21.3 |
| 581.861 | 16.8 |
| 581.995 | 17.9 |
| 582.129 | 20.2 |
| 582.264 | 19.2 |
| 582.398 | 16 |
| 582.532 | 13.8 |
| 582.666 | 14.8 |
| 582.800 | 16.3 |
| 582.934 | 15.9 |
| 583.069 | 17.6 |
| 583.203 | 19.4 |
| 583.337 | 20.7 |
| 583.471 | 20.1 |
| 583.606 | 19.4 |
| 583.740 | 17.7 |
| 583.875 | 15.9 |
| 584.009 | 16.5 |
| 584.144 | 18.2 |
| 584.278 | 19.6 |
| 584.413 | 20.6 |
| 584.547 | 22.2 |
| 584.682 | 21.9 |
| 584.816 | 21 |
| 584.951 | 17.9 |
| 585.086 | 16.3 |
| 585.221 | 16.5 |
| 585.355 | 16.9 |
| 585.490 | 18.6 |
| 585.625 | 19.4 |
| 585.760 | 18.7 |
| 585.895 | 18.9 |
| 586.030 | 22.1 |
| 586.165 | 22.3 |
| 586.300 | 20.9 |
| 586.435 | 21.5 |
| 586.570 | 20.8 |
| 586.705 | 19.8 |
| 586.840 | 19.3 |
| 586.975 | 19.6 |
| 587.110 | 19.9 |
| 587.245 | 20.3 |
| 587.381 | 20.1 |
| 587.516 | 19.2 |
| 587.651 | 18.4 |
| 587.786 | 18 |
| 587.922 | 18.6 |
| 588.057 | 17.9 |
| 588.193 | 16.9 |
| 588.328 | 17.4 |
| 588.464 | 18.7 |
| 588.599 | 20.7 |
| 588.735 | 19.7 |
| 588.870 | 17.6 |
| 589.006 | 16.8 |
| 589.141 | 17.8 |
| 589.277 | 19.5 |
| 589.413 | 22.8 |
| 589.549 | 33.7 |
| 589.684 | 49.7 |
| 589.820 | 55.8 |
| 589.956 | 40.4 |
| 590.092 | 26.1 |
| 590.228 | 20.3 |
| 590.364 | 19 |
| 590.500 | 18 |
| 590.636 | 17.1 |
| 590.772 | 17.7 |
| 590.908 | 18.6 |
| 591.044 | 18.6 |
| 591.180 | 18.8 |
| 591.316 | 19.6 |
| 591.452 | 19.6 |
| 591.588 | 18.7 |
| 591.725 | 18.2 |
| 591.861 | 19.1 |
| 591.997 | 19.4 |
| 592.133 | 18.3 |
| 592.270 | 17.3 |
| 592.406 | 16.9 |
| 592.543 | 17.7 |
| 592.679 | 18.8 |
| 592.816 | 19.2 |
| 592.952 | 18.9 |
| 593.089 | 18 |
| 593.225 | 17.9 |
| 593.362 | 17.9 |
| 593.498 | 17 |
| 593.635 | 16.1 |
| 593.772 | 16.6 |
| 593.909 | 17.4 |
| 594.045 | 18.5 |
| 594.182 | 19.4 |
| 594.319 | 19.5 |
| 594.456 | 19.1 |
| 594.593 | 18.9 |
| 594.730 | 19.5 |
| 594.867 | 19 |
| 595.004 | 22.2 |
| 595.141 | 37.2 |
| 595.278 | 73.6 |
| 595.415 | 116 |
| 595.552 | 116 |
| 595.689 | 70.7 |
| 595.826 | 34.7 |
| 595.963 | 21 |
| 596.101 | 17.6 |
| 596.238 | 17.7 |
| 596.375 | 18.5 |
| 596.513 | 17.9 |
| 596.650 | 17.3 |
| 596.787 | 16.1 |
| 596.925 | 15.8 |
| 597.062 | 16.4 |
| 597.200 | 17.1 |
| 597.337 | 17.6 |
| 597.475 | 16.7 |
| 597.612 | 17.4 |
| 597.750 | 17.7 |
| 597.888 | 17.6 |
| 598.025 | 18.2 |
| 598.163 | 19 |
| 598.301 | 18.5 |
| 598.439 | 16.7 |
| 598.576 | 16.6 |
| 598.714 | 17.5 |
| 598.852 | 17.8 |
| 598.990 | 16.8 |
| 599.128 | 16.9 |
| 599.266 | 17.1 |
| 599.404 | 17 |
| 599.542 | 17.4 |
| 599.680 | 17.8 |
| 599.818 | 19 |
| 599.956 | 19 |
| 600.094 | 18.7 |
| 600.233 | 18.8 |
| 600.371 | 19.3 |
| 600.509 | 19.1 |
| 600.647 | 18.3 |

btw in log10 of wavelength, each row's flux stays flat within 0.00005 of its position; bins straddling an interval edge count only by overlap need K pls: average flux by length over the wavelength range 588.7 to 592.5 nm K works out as 22.7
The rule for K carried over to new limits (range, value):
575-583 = 21.3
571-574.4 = 19.1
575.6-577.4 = 17.2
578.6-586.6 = 18.8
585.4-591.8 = 21.5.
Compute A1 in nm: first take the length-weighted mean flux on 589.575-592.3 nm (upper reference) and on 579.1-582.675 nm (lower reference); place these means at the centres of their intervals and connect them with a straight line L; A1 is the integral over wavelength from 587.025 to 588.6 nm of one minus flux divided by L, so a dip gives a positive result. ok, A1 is 0.246 nm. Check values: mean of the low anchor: 18.9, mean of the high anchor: 23.8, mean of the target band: 18.8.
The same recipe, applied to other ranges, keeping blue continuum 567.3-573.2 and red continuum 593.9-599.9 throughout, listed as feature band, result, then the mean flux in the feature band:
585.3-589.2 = 0.70 nm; 19.2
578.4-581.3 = 0.30 nm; 19.4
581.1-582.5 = 0.22 nm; 18.6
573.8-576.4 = 0.34 nm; 17.8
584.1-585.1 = 0.12 nm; 19.9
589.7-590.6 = -0.24 nm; 30.6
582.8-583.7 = 0.15 nm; 18.6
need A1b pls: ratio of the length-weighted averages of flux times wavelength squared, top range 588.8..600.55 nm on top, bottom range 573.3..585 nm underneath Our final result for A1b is 1.21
